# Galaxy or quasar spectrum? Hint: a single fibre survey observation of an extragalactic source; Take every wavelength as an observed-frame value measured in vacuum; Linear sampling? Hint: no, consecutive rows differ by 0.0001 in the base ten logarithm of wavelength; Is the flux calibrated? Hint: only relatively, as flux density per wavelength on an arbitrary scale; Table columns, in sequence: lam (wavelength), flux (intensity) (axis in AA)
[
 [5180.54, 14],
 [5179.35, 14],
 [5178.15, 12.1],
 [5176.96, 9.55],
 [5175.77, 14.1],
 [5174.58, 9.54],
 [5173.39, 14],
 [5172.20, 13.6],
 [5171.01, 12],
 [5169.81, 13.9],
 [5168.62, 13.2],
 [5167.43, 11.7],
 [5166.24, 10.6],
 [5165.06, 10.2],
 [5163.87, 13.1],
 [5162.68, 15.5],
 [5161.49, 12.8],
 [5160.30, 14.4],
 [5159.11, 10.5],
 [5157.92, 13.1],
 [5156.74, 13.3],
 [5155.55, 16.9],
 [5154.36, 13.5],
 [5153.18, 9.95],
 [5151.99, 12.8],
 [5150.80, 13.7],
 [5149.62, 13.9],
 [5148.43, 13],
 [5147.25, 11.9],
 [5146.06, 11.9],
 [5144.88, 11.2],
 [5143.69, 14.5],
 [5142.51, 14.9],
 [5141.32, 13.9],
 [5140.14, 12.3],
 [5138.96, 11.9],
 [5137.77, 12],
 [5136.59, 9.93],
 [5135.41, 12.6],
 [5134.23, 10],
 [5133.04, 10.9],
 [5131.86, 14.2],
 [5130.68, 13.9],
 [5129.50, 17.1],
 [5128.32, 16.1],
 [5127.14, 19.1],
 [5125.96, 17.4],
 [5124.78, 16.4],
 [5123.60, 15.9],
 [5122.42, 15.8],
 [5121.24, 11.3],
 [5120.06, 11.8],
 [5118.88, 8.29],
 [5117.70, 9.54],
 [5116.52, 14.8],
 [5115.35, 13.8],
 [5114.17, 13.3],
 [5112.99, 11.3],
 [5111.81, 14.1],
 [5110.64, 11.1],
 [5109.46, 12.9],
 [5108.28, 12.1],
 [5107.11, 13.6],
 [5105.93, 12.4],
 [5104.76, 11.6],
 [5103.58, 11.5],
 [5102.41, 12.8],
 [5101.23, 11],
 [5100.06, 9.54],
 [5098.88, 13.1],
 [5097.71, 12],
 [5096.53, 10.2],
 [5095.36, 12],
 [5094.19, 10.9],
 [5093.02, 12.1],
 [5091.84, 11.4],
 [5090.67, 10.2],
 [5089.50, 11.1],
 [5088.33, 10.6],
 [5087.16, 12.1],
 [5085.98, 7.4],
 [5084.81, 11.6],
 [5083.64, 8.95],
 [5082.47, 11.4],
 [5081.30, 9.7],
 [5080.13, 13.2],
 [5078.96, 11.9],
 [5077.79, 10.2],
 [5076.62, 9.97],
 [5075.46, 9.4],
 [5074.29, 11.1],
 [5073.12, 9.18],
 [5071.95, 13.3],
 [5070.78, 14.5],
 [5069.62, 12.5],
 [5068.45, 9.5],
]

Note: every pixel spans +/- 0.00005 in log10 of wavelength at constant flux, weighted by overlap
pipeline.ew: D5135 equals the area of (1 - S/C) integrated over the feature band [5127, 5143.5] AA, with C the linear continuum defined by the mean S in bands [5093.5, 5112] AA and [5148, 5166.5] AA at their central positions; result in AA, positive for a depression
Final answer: -1.1 AA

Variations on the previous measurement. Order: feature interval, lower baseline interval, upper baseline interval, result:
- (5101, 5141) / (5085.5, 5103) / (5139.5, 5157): -3.0 AA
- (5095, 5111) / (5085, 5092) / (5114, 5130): 0.4 AA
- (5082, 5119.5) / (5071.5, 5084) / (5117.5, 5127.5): 2.7 AA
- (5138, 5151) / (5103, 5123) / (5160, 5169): -0.5 AA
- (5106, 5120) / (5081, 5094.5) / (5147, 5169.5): -1.0 AA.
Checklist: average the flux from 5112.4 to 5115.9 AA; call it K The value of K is 12.8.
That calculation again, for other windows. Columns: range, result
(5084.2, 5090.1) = 10.5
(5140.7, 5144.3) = 14.4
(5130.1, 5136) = 12.3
